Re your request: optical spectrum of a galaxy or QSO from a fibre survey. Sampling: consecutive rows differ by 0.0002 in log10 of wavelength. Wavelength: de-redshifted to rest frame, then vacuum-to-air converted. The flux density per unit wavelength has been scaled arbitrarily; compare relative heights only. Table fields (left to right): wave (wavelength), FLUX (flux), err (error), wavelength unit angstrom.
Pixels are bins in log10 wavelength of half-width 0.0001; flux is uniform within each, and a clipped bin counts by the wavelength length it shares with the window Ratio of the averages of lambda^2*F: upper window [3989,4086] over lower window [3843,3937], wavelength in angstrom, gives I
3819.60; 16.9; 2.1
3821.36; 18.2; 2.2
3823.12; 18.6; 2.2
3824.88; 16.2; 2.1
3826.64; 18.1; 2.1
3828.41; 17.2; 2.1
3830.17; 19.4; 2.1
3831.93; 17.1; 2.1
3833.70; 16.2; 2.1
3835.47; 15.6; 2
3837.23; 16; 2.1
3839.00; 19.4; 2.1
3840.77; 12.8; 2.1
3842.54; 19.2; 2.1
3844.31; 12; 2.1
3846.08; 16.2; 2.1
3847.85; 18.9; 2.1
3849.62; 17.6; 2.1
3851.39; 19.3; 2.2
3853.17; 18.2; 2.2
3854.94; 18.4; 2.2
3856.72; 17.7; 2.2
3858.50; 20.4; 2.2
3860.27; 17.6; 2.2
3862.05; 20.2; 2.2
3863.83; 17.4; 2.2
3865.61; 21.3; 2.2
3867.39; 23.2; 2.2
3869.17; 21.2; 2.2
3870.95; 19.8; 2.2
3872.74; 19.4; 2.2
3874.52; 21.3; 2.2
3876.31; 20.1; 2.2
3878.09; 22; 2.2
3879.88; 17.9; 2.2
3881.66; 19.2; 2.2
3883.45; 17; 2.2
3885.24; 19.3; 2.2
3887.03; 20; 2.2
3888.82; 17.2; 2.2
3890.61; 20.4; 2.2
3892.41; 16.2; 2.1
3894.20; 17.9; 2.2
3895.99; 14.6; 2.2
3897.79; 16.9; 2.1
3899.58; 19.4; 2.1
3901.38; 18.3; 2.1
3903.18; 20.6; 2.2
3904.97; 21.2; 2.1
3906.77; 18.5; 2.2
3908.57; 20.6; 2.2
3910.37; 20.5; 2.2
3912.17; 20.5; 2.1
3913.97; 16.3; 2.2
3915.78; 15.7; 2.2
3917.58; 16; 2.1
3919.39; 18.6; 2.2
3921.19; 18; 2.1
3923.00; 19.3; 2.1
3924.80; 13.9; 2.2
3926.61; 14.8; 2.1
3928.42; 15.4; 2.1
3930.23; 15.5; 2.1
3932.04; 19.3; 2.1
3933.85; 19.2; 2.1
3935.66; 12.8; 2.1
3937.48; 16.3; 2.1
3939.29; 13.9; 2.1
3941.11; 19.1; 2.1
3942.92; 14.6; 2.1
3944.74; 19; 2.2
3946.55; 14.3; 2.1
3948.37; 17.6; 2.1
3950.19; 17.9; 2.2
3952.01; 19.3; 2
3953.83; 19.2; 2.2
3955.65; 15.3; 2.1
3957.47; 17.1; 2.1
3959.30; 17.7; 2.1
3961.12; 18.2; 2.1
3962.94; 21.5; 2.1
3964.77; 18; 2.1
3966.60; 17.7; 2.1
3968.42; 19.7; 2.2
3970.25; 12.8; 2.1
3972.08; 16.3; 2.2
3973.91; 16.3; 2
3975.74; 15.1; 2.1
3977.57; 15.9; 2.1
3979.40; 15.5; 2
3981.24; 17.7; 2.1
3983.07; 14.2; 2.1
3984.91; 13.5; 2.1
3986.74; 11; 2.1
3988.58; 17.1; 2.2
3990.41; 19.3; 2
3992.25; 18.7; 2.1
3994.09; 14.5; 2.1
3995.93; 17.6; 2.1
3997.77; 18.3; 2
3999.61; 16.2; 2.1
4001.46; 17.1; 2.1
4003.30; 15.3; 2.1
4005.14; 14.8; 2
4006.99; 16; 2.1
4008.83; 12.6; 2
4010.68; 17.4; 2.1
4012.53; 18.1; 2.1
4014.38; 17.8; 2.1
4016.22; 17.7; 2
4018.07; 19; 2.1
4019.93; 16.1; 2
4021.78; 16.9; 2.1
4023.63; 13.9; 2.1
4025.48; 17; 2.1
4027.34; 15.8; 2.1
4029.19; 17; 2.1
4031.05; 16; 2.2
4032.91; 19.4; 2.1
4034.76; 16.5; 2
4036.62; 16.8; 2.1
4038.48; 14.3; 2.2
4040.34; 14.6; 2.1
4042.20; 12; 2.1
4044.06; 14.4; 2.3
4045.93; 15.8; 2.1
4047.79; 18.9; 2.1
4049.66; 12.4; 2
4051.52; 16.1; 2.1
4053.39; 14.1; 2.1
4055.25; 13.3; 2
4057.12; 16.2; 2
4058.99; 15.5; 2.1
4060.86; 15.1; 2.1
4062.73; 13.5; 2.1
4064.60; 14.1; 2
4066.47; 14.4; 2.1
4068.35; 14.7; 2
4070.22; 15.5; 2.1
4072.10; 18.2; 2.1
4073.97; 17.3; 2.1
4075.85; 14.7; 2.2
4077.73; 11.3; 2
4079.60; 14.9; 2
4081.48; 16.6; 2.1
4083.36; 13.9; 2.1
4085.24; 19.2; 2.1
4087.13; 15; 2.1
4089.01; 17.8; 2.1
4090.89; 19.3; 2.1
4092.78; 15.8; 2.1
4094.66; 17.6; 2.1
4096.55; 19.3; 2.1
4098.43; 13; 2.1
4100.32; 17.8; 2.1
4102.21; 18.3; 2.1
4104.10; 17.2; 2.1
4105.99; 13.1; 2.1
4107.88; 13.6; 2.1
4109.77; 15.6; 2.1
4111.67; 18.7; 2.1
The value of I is 0.93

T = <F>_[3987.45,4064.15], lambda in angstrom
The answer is 16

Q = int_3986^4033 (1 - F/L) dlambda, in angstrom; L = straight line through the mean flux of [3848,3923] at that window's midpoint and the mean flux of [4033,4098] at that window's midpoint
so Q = 0.26 angstrom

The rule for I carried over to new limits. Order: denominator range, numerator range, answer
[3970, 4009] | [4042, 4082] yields 0.98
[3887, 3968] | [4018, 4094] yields 0.95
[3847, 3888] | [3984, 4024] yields 0.90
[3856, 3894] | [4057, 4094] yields 0.89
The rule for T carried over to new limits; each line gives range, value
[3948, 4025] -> 16.7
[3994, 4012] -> 16.1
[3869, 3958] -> 17.9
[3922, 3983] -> 16.8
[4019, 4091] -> 15.6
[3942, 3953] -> 17.1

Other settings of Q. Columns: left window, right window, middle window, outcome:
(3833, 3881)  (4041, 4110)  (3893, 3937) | 0.3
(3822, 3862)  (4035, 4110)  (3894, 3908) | -1.3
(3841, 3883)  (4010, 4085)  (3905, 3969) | 0.5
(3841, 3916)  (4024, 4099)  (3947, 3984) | 0.4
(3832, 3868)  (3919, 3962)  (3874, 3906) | -2.6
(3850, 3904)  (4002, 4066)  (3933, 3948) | 1.3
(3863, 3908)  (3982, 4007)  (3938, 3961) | 0.3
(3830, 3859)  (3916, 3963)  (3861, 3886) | -4.1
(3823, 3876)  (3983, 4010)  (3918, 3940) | 0.6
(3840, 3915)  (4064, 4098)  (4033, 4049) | 1.0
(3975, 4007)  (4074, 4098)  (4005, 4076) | 1.6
